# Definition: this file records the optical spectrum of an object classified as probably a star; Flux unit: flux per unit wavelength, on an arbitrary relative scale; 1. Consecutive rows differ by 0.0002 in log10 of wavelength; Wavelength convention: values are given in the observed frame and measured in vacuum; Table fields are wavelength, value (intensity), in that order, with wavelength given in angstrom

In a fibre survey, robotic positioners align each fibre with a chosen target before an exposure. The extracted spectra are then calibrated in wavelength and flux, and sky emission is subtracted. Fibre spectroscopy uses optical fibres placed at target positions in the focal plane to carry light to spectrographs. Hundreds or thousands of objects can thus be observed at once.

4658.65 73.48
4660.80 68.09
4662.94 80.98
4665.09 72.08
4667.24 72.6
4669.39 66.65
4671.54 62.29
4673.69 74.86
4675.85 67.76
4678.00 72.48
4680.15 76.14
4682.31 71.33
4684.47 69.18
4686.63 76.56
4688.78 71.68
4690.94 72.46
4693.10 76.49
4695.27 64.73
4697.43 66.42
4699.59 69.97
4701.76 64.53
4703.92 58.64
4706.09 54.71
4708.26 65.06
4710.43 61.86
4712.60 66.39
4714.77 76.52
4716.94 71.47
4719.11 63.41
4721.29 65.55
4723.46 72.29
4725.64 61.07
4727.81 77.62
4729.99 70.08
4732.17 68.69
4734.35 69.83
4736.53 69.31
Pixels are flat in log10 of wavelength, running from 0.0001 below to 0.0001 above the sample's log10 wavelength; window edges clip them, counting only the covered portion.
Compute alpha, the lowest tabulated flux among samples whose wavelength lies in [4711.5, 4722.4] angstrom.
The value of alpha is 63.41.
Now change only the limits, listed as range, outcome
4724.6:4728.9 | 61.07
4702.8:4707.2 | 54.71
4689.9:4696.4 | 64.73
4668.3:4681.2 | 62.29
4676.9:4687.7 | 69.18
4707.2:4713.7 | 61.86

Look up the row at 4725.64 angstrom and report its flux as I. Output 61.07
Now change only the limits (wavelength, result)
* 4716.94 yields 71.47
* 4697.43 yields 66.42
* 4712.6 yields 66.39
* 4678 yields 72.48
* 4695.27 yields 64.73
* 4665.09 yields 72.08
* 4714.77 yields 76.52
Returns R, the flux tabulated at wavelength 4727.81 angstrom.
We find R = 77.62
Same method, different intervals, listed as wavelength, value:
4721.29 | 65.55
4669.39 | 66.65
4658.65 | 73.48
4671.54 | 62.29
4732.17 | 68.69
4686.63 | 76.56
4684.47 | 69.18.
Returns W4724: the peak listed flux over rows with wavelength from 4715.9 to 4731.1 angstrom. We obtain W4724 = 77.62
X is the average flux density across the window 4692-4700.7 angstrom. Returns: 69.3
